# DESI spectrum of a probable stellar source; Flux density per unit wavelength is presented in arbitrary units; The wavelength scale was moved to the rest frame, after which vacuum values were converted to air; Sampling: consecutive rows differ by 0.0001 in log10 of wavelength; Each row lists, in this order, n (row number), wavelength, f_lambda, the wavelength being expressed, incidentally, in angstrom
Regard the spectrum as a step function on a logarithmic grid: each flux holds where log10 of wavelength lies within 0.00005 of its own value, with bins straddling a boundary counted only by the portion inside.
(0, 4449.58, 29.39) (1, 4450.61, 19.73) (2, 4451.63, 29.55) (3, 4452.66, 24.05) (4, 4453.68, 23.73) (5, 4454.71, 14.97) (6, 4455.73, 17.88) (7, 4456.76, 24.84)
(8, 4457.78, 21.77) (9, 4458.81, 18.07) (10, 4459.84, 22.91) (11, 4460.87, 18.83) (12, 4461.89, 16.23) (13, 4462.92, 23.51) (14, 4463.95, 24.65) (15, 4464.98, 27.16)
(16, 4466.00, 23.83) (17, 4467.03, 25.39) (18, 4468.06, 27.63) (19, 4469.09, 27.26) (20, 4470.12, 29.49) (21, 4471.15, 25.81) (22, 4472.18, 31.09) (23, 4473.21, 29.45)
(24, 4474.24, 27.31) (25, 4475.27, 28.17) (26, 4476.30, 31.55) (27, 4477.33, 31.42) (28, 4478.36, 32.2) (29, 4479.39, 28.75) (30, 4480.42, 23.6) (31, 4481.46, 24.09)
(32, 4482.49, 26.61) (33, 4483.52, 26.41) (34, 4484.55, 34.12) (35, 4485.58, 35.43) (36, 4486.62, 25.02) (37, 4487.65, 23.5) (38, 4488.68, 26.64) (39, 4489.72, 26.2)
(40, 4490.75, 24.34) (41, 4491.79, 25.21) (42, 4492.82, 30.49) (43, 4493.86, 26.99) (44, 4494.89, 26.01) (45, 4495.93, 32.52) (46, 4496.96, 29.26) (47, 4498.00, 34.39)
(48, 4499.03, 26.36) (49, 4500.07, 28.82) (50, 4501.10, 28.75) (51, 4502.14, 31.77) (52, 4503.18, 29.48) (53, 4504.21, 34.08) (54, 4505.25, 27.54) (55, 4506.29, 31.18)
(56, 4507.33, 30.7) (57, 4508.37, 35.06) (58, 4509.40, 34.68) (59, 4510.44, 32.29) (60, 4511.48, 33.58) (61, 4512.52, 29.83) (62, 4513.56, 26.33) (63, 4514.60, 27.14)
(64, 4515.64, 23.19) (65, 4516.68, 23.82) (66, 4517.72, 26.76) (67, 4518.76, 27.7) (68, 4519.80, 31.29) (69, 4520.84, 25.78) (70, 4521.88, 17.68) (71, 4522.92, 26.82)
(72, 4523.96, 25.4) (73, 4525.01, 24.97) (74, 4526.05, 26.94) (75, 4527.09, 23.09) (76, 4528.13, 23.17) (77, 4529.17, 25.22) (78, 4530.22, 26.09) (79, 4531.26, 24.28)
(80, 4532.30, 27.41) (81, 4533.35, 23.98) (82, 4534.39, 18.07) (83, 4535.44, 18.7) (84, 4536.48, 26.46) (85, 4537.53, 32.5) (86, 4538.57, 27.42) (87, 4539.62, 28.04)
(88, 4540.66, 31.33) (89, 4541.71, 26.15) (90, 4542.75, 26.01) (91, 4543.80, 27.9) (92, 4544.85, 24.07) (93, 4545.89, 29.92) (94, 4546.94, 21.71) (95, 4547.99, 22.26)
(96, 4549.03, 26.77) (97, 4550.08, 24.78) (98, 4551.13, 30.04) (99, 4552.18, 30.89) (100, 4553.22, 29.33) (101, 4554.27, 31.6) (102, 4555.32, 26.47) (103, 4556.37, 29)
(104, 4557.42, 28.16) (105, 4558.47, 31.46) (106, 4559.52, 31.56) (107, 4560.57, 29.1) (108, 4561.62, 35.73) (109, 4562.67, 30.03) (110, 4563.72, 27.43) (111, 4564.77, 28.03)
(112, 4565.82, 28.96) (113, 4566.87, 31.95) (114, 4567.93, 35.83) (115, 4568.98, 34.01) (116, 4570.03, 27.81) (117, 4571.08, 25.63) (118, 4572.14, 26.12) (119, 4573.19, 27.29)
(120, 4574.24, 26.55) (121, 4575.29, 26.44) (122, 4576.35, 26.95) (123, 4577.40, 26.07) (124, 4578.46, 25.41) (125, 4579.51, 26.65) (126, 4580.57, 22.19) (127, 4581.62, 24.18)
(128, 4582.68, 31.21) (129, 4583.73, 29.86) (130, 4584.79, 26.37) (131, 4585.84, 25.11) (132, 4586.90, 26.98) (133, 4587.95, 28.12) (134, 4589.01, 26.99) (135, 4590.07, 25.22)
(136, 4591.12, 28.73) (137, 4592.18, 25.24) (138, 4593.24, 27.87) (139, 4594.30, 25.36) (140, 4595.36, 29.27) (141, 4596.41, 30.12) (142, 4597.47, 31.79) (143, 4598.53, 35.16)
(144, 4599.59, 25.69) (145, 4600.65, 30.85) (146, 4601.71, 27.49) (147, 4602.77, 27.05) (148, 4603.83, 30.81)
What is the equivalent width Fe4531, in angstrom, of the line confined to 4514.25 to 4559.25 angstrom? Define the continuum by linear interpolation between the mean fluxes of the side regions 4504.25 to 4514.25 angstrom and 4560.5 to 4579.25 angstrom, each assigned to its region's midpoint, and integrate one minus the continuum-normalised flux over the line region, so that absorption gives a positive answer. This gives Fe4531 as 5.7 angstrom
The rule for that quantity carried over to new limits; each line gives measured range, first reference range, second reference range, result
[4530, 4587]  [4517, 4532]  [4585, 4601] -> -1.7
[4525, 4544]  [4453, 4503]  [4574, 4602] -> 1.0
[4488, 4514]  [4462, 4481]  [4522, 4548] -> -3.1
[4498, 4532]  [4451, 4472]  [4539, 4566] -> -2.1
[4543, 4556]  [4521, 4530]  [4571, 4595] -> -1.0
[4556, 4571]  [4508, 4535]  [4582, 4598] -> -1.8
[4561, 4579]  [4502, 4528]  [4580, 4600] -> -0.7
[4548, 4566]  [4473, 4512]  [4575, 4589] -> -1.2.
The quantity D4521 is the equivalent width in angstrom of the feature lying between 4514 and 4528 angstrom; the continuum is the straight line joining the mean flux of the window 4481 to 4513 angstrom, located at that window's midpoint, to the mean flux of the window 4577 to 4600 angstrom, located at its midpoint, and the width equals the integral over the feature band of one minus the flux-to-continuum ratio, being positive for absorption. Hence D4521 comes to 1.7 angstrom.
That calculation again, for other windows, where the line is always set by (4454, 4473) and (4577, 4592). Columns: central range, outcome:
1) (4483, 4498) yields -2.5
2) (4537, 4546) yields -0.9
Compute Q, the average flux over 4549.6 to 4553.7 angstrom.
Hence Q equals 28.8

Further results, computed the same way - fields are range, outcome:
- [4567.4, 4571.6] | 30.8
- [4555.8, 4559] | 29.5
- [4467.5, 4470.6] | 28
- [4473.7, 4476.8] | 29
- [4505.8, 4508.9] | 32.4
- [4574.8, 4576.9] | 26.7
